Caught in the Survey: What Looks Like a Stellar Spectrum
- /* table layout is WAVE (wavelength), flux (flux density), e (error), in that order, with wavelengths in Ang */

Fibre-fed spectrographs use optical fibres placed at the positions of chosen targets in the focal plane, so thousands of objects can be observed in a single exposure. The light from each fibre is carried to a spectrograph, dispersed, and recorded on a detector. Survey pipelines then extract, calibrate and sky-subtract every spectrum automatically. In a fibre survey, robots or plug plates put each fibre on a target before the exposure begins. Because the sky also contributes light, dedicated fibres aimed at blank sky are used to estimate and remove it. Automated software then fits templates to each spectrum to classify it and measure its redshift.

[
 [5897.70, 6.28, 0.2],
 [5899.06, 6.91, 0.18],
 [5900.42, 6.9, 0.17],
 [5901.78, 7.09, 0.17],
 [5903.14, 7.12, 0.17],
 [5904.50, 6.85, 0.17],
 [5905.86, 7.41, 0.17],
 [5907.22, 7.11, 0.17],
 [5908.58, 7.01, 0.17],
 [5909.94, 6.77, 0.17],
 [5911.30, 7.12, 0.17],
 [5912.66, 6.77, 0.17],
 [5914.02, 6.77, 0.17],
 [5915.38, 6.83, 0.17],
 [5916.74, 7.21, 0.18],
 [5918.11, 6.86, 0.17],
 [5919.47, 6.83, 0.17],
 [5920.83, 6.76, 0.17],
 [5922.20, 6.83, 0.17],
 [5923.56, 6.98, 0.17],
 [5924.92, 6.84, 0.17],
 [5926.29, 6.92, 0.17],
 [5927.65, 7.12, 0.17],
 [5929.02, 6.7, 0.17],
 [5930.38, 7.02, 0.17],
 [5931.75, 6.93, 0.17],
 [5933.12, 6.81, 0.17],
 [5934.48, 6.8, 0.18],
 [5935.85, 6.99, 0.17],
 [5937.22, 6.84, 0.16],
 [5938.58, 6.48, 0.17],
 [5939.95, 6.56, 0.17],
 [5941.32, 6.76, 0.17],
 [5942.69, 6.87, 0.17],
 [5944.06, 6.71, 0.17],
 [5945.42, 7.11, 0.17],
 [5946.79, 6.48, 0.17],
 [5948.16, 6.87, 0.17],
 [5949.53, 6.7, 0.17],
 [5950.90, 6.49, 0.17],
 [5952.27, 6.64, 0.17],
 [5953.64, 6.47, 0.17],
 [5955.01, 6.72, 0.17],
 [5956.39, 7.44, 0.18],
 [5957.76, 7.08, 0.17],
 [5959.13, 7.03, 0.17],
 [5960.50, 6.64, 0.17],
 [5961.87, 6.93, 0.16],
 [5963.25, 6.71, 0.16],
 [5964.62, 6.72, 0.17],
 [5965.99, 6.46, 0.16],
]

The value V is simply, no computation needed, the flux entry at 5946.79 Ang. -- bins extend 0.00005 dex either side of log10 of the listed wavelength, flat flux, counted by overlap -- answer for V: 6.48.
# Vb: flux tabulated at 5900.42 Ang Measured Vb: 6.9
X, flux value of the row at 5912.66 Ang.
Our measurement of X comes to 6.77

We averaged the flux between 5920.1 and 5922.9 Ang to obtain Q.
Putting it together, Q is 6.8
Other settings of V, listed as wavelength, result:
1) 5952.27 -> 6.64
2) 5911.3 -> 7.12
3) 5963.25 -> 6.71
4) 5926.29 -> 6.92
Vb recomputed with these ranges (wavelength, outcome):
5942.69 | 6.87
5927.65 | 7.12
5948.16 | 6.87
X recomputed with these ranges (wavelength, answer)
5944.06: 6.71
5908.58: 7.01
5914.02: 6.77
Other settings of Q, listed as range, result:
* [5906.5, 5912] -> 7.01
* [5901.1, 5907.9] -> 7.11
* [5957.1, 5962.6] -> 6.92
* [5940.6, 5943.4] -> 6.8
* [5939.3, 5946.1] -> 6.81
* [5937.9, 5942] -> 6.6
